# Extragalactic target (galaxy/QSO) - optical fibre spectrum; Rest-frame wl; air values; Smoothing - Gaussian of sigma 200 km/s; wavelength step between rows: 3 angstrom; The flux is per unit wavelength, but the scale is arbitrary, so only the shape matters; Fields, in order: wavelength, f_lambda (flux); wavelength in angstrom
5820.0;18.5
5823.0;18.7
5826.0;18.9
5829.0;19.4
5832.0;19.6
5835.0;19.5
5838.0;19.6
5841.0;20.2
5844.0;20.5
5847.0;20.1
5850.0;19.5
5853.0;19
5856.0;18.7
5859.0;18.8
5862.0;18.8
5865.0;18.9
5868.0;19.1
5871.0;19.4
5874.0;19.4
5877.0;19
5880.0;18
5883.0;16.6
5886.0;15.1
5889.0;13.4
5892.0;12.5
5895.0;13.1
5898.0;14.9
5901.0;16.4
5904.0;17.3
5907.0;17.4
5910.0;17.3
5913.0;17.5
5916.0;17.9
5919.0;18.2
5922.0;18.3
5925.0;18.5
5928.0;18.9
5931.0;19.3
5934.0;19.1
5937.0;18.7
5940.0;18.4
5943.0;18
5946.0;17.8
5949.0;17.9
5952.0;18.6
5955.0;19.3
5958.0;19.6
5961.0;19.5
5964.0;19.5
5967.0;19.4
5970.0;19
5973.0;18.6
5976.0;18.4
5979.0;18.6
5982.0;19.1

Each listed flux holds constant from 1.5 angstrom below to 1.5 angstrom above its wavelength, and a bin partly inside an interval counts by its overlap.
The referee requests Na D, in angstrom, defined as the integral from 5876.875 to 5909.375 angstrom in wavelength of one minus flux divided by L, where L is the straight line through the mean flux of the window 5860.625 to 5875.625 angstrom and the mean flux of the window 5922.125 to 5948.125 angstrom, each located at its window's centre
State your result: 5.52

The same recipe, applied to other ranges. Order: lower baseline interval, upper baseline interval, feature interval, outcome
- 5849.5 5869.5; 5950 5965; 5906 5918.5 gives 1.0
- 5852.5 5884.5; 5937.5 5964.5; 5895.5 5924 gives 2.4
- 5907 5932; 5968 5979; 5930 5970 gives -0.8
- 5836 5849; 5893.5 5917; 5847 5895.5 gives 2.2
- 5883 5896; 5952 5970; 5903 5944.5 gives -4.4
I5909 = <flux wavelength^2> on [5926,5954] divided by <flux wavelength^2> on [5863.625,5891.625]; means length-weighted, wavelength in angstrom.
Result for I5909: 1.09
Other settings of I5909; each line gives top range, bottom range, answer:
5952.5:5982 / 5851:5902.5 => 1.15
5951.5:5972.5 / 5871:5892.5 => 1.19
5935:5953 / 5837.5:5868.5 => 0.97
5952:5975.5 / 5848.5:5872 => 1.05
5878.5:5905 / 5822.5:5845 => 0.79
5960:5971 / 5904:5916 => 1.13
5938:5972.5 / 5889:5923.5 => 1.17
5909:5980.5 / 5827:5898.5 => 1.06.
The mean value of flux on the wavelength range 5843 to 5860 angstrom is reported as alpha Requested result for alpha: 19.4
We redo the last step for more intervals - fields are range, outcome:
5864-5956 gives 17.5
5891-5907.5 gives 15.2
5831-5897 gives 18.1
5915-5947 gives 18.5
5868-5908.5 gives 16.4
